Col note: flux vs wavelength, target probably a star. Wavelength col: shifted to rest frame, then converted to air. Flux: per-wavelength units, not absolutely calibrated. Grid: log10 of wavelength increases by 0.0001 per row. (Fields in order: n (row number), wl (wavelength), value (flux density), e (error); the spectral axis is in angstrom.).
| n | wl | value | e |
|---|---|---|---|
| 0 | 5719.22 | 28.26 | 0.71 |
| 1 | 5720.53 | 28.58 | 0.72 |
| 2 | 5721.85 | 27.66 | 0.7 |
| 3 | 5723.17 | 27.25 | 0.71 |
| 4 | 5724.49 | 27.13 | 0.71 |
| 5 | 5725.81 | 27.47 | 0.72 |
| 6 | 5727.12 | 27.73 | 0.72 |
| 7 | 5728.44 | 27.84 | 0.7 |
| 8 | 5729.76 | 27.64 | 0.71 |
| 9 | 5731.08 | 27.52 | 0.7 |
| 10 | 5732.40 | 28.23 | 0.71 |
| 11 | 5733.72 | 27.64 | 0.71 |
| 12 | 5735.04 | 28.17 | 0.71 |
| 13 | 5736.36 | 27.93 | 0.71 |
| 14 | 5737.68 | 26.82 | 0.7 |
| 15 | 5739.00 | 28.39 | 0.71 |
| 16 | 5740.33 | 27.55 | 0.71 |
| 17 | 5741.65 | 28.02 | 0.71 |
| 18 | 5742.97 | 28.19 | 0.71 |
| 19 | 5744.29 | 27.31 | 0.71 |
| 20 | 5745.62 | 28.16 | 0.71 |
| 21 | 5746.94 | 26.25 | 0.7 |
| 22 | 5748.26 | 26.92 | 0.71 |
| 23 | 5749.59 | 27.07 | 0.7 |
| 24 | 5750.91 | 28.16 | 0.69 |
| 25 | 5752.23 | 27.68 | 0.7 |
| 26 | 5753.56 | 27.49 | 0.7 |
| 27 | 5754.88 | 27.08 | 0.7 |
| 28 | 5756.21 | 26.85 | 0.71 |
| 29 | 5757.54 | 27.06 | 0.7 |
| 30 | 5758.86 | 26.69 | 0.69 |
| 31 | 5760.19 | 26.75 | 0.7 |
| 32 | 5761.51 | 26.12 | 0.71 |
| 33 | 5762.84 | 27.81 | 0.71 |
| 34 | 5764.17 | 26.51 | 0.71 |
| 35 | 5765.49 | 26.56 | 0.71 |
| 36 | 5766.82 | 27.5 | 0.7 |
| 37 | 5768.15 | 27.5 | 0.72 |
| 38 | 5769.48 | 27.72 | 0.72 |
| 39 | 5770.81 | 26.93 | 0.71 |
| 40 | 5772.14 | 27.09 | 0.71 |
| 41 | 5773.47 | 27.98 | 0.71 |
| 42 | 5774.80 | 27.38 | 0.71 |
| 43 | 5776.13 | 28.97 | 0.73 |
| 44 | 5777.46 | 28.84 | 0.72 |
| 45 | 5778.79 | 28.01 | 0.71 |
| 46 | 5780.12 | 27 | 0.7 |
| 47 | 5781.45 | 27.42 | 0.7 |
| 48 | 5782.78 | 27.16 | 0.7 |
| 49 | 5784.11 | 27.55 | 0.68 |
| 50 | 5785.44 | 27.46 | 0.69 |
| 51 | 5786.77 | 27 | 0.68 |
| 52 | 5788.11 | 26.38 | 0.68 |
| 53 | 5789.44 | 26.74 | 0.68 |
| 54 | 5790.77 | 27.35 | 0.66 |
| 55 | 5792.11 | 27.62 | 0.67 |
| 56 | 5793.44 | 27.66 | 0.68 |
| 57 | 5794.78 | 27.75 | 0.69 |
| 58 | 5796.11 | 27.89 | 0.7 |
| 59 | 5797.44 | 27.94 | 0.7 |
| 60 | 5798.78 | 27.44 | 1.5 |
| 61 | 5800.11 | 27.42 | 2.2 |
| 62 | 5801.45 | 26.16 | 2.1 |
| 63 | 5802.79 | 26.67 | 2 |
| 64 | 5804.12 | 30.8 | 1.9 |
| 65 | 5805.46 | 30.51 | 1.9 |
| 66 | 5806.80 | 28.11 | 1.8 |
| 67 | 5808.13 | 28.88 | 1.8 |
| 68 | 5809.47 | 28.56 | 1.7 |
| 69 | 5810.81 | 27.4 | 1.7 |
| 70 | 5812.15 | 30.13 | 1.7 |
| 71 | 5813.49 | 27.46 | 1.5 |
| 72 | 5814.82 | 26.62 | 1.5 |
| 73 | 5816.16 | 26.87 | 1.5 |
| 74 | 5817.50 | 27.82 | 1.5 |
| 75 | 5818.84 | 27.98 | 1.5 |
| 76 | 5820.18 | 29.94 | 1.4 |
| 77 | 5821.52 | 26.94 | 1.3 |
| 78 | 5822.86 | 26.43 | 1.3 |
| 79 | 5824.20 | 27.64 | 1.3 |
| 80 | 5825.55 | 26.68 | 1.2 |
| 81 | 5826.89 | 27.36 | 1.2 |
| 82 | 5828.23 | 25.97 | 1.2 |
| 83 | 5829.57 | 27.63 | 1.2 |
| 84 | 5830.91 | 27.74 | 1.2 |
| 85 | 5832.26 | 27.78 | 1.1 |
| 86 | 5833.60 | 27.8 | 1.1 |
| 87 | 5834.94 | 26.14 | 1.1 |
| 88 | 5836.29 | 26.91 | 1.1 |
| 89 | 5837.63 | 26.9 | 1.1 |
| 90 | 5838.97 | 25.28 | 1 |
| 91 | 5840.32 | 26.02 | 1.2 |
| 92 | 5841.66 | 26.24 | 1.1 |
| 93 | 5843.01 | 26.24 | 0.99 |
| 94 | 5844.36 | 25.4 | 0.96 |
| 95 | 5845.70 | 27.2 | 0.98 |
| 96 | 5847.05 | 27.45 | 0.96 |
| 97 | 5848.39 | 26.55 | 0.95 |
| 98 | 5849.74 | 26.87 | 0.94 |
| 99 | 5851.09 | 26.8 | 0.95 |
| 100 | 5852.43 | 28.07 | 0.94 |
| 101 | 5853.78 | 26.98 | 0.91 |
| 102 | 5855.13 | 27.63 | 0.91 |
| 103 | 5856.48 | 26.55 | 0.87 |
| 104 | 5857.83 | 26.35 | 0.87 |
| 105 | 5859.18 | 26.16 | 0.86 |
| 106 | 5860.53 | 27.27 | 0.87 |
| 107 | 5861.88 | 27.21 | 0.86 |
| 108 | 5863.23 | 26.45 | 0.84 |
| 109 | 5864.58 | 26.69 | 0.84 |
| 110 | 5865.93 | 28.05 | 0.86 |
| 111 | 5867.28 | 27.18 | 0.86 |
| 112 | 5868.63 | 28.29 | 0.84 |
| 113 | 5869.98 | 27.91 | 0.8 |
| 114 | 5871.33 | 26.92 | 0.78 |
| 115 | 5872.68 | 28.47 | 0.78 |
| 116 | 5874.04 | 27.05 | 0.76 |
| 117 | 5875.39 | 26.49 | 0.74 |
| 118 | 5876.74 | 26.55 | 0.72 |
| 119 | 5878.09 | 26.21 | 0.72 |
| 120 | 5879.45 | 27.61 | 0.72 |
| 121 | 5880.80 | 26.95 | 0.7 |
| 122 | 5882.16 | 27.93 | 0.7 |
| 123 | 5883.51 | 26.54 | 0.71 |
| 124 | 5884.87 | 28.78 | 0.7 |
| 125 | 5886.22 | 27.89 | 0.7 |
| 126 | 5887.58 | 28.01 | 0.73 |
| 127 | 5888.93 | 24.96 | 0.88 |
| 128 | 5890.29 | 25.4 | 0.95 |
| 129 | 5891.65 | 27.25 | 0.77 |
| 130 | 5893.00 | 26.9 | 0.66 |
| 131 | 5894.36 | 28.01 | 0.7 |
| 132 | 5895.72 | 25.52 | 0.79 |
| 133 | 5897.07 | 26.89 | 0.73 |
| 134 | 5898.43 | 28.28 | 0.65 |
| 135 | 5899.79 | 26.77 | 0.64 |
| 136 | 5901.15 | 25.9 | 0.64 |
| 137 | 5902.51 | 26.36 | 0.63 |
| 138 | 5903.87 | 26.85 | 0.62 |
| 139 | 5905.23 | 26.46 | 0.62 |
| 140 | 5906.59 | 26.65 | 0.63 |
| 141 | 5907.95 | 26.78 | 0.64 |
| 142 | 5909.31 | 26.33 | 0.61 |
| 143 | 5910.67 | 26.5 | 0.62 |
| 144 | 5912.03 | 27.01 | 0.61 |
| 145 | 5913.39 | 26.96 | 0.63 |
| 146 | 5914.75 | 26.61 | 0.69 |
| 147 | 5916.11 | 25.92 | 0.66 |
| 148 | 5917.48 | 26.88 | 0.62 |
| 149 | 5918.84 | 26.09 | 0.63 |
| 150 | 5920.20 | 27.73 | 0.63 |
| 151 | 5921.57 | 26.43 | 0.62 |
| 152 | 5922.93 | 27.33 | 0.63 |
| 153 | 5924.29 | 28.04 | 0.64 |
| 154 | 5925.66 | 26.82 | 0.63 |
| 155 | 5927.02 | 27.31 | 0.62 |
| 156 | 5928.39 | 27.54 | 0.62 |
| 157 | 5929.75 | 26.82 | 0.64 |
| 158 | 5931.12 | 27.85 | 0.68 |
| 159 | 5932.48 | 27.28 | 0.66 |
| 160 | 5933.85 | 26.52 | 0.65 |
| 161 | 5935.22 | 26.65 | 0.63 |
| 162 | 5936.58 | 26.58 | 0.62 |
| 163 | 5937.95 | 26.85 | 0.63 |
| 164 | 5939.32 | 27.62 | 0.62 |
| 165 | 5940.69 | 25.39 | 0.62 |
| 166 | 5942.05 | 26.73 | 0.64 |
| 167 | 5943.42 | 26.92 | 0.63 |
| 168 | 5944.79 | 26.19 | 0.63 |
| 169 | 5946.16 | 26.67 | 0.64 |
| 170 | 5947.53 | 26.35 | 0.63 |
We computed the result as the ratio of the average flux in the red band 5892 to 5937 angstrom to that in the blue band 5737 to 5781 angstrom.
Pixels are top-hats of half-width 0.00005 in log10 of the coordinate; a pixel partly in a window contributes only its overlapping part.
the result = 1.0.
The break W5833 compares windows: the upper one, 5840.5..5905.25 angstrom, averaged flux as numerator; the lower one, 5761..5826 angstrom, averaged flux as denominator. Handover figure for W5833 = 0.98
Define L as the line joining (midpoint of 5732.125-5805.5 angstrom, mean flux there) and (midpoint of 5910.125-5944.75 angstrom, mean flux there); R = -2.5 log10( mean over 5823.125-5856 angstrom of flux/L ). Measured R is 0.01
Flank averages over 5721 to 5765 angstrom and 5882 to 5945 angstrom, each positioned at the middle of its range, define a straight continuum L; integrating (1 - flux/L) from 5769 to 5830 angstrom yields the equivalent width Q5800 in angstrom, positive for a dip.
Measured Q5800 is -1.0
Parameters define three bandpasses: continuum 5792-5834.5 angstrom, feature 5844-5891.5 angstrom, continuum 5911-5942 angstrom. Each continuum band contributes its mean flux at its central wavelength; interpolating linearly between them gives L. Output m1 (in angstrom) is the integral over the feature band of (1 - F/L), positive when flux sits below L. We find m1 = 0.5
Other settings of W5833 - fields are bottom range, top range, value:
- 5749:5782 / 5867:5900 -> 0.99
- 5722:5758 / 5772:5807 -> 1.01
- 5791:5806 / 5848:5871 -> 0.97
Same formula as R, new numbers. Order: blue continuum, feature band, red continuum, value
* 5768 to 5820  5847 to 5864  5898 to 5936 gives 0.02 mag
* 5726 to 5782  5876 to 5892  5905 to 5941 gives 0.00 mag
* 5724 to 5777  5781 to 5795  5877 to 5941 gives 0.00 mag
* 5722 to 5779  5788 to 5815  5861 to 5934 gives -0.02 mag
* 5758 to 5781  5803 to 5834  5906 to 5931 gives -0.03 mag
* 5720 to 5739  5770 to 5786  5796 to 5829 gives 0.00 mag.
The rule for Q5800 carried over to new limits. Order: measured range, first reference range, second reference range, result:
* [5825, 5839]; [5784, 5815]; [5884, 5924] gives 0.26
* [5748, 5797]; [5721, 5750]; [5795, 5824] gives 0.78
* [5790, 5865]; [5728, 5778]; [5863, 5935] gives -0.26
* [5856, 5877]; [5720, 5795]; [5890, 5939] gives -0.06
